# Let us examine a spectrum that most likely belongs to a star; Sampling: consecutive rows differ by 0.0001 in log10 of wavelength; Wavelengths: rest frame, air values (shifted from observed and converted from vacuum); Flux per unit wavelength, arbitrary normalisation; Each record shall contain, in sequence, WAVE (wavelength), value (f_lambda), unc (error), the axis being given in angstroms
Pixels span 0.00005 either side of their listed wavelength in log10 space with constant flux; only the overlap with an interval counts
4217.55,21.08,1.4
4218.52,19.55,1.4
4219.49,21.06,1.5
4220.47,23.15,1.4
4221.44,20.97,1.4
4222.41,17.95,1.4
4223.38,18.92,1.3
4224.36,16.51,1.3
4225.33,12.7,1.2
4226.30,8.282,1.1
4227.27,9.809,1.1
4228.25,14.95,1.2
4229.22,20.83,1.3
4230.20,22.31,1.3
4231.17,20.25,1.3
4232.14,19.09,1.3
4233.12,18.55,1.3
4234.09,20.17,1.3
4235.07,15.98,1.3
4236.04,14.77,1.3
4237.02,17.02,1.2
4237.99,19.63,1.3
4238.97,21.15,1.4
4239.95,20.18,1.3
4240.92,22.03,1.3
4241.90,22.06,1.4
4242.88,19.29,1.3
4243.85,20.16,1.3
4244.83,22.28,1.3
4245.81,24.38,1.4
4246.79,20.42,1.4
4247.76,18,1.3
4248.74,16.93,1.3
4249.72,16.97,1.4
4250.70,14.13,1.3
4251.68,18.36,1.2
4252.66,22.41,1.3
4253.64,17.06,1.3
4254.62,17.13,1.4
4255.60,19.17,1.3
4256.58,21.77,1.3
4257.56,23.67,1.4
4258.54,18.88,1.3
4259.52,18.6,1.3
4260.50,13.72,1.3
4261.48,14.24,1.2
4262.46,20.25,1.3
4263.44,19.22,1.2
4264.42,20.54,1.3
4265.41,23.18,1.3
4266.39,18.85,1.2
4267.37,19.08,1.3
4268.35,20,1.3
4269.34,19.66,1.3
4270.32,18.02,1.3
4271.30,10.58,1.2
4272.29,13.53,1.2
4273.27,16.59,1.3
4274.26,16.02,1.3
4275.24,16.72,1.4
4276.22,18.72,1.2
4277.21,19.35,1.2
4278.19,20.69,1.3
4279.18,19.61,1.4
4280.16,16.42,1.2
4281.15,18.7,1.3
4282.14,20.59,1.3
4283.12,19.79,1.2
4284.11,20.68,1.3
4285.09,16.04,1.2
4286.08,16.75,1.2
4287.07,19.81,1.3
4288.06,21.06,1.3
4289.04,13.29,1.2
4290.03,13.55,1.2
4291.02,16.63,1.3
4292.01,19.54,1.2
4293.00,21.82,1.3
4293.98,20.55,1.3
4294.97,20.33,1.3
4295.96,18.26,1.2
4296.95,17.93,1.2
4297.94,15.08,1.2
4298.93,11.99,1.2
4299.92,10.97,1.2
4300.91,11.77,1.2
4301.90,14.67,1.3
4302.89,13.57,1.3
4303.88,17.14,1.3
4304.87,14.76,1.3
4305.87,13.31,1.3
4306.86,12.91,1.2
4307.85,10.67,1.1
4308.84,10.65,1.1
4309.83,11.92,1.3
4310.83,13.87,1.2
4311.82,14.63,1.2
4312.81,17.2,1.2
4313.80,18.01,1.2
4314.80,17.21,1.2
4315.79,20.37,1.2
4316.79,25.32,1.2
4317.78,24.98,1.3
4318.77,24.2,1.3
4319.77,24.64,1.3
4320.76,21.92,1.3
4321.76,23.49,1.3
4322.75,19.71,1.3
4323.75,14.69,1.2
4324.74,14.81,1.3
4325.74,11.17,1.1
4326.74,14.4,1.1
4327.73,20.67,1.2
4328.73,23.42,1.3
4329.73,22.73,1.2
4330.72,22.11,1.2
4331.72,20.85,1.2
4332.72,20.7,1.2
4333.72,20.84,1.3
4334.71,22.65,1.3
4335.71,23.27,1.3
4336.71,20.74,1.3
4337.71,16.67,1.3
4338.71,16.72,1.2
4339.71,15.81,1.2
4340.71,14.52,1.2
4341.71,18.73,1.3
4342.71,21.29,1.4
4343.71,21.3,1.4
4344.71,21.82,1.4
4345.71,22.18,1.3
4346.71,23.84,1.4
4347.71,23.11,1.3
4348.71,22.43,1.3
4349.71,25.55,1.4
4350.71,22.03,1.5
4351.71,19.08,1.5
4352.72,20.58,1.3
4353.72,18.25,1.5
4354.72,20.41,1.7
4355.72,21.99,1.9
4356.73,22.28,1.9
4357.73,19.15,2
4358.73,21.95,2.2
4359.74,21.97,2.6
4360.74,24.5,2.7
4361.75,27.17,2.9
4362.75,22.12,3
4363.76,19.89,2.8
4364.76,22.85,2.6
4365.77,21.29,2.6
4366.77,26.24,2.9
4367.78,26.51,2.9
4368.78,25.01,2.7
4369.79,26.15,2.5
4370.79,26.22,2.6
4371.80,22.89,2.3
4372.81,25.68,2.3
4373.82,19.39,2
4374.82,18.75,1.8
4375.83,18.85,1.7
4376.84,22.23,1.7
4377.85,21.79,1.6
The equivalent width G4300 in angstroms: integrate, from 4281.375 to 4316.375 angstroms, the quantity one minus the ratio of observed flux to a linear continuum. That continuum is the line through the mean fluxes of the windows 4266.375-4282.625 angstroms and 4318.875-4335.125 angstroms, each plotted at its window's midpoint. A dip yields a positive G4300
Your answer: 4.7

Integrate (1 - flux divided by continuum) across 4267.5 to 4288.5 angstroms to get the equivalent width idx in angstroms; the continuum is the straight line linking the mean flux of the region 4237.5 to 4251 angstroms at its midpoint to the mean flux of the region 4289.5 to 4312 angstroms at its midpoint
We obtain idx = -1.4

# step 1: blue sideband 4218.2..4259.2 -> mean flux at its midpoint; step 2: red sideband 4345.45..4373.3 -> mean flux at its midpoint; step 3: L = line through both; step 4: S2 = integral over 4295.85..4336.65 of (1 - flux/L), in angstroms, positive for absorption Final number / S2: 7.2 angstroms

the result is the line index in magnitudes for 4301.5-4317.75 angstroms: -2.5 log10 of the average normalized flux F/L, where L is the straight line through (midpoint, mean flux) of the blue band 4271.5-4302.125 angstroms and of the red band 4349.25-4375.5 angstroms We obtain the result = 0.21 mag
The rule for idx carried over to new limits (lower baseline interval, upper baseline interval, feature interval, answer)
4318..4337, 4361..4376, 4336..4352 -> 0.9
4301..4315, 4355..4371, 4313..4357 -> -4.7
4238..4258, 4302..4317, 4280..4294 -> -1.2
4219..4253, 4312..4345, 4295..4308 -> 3.4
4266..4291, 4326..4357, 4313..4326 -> -0.4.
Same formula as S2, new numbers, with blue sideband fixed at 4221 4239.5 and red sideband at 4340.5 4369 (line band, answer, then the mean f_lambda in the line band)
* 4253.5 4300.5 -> 2.66 angstroms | 18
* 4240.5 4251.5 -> -1.04 angstroms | 19.6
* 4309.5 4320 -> 0.65 angstroms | 19.3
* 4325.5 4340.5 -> 1.18 angstroms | 19.6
